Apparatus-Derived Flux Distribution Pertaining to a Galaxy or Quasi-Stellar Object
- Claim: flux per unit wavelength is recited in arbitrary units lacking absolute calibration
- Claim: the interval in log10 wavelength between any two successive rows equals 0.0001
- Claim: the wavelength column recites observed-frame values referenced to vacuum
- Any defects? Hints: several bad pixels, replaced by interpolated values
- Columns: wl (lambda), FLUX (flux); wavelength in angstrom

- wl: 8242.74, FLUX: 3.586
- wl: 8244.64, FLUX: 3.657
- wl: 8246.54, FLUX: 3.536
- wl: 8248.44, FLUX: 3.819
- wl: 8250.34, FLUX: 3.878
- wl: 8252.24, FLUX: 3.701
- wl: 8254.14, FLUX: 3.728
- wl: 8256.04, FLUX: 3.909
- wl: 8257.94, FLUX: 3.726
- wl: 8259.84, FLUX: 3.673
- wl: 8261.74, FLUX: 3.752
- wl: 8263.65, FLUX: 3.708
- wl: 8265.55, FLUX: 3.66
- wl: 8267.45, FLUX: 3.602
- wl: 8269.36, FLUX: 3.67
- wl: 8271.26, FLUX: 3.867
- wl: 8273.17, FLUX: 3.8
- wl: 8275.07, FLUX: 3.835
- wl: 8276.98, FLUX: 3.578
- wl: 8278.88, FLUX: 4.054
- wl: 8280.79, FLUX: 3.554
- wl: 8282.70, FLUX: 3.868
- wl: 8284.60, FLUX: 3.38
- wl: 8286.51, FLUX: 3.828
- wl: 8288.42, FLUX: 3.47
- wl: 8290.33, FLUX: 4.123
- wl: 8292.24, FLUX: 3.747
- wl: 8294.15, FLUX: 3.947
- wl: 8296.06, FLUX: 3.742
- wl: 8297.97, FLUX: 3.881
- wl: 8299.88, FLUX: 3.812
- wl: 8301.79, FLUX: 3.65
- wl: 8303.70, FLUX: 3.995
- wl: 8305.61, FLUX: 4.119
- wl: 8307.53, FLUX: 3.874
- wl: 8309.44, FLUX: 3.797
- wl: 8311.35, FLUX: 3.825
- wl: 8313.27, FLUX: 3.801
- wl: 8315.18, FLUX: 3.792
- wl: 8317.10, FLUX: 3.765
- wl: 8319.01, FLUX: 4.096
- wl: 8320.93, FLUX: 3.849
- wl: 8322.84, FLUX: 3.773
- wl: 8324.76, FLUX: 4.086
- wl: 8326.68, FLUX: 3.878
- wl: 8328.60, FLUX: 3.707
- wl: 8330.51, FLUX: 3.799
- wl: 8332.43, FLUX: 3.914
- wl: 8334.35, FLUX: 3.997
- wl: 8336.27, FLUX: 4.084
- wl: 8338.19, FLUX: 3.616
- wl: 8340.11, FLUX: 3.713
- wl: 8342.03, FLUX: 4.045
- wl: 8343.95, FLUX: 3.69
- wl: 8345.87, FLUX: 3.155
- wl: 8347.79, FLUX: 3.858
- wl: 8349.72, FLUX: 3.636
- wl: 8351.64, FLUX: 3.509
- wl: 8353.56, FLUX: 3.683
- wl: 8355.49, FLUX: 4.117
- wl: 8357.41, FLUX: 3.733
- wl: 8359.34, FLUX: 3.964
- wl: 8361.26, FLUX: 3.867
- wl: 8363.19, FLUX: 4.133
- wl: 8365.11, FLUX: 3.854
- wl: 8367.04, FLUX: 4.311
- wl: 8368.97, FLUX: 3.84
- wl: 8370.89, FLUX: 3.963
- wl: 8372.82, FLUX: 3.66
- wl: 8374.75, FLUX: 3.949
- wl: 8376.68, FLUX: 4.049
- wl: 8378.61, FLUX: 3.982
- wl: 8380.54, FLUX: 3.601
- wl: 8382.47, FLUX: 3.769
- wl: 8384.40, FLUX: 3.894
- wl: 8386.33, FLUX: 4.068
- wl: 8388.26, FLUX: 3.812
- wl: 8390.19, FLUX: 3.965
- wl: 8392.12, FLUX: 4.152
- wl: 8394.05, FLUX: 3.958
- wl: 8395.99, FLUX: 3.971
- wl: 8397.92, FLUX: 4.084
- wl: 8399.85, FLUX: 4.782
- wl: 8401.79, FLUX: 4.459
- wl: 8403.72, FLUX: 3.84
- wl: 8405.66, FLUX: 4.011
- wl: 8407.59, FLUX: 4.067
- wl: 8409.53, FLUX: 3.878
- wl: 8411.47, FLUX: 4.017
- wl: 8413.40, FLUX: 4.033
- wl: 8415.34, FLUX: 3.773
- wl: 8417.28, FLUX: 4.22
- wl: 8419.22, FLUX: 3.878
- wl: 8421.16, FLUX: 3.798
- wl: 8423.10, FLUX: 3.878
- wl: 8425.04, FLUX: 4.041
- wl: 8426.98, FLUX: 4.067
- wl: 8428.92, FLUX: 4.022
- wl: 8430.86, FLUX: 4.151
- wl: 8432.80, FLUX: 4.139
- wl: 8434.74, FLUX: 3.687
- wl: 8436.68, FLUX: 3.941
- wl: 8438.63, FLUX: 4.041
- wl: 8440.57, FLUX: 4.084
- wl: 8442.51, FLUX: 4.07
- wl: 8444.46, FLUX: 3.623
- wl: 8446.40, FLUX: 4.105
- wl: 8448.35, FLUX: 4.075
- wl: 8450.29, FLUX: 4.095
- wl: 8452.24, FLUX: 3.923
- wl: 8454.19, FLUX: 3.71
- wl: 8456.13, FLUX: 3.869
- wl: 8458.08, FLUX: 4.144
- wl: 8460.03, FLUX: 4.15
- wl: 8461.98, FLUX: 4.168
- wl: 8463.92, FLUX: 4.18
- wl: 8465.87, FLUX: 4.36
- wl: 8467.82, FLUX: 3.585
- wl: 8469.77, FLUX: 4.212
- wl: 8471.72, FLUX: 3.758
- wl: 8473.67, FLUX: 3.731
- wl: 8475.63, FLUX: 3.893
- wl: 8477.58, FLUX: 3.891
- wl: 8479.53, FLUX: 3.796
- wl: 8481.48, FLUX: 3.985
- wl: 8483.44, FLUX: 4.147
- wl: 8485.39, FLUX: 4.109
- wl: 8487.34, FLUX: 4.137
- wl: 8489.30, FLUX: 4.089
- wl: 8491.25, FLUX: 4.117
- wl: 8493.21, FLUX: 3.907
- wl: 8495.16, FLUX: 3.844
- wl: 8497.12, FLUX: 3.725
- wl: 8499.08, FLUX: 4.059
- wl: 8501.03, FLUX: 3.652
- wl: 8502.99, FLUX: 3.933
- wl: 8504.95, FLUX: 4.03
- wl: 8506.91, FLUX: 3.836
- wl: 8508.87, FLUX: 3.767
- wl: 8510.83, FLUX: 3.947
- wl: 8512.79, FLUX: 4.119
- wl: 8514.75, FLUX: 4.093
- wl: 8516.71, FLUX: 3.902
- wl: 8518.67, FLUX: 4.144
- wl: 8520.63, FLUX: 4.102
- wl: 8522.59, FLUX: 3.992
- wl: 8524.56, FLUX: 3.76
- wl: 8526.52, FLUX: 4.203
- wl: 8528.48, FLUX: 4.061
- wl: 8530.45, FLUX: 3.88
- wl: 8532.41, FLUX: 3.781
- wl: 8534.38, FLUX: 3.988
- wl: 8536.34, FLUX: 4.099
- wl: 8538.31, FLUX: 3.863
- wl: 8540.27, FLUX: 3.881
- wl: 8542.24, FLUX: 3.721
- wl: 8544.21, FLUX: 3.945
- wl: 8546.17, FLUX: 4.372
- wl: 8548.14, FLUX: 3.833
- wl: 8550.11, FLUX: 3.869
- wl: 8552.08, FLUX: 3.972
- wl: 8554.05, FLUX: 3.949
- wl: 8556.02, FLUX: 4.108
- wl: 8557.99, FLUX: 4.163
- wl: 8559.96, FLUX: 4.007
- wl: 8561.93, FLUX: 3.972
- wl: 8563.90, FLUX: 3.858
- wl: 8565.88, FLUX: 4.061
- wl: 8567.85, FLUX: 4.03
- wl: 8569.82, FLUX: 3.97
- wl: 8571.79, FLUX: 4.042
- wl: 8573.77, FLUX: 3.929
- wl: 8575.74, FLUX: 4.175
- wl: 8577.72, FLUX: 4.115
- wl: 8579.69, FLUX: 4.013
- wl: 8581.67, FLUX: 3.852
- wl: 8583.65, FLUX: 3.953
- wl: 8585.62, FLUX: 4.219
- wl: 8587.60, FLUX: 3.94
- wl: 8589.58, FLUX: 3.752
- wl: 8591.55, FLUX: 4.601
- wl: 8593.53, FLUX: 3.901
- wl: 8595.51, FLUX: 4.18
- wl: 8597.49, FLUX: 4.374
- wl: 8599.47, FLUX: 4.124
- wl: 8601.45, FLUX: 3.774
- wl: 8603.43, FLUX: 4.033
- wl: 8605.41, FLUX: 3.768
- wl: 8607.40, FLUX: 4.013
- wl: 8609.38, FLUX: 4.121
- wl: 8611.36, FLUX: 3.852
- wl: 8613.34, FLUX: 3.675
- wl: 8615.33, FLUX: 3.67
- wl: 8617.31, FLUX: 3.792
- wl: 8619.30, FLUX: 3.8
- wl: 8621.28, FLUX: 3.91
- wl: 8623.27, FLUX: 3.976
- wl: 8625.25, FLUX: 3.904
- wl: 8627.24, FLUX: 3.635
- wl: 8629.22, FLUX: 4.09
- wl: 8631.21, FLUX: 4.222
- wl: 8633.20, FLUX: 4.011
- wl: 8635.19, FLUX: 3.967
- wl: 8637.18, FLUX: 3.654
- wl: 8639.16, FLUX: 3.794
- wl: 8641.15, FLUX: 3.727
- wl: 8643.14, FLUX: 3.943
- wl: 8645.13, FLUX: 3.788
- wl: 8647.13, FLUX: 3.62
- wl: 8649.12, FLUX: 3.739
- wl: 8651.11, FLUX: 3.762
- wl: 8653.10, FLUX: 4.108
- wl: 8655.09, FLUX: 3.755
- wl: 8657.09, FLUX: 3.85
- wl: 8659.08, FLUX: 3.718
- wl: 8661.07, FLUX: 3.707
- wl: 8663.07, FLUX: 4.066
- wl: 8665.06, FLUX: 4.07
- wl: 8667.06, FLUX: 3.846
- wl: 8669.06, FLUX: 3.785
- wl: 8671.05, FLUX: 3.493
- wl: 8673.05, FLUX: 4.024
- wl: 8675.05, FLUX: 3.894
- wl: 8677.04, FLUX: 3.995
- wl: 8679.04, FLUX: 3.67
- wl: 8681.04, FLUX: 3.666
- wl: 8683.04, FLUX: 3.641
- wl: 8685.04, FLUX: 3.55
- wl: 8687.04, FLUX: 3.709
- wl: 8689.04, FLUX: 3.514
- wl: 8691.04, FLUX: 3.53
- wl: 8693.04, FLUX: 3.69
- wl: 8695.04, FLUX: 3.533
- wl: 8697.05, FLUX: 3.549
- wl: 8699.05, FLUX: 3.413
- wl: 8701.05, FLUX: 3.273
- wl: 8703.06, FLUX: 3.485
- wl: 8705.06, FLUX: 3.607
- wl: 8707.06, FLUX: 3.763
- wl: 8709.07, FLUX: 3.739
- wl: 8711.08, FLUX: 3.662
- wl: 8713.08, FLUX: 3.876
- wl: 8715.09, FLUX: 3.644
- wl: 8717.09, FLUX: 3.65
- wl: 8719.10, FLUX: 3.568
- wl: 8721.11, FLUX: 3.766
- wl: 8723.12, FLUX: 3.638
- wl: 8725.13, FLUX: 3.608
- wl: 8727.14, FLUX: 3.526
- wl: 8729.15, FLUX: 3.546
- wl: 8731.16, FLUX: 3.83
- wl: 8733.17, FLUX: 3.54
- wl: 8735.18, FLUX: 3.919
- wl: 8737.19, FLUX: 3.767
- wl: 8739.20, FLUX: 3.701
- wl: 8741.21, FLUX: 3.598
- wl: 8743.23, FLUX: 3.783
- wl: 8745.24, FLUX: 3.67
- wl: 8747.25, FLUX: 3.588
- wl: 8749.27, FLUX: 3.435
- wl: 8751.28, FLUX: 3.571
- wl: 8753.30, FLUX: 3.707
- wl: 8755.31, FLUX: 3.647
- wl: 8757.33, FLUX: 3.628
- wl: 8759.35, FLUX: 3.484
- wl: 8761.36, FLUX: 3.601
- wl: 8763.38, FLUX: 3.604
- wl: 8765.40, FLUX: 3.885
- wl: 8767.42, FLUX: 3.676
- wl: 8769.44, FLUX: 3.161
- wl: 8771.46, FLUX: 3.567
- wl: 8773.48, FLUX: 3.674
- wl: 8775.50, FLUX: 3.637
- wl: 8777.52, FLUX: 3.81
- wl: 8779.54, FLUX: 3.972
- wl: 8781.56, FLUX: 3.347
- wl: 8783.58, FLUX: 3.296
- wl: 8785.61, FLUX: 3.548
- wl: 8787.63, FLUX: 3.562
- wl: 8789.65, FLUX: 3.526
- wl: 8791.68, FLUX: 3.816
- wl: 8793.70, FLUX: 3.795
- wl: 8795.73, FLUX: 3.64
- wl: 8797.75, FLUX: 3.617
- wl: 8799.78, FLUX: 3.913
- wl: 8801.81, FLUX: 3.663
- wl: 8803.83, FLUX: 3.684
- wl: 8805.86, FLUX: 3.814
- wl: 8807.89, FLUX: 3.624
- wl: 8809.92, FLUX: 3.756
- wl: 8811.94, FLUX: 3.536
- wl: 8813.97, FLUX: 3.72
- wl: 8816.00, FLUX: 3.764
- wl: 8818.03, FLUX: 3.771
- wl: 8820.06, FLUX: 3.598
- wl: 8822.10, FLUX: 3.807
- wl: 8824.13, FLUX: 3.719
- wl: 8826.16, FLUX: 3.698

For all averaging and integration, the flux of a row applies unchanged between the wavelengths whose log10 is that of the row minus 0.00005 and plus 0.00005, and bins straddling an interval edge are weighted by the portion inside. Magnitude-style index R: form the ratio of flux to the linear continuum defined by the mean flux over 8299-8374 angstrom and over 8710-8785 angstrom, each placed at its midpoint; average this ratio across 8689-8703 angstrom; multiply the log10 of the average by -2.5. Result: 0.05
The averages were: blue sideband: 3.85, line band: 3.5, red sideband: 3.64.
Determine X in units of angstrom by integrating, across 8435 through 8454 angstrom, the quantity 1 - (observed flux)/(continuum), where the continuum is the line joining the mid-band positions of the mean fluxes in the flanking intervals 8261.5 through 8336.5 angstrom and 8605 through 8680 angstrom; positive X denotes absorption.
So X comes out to -0.7 angstrom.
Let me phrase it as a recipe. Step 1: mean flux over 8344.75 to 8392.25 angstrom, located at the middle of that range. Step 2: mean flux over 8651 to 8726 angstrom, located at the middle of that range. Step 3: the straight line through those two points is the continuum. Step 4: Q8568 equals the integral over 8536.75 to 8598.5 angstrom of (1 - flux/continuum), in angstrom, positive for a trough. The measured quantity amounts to -4.3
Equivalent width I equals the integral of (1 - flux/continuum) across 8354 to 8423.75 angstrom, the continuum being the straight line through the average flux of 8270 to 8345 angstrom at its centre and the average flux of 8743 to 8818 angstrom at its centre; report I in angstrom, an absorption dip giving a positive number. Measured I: -3.4 angstrom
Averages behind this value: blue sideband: 3.83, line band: 3.98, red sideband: 3.64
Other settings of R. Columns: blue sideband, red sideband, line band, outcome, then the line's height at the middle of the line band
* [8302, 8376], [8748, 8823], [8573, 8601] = -0.09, 3.74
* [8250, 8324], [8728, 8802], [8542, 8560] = -0.08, 3.71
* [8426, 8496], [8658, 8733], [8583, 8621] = -0.05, 3.81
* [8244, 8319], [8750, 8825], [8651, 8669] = -0.06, 3.68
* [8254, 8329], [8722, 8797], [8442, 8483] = -0.06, 3.74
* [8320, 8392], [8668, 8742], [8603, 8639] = -0.05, 3.71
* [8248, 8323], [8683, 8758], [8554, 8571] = -0.09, 3.69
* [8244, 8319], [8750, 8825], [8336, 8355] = 0.02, 3.76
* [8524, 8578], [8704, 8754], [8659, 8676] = -0.02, 3.78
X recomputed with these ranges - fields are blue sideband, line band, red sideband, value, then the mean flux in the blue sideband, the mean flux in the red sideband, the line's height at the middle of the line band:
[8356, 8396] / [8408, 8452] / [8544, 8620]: -0.40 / 3.93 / 4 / 3.95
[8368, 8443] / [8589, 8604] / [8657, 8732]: -1.25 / 3.99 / 3.68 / 3.79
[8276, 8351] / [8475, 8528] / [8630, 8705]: -2.74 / 3.81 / 3.75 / 3.78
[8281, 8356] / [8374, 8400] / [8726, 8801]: -1.37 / 3.81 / 3.64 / 3.78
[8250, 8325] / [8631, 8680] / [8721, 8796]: -2.34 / 3.79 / 3.63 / 3.67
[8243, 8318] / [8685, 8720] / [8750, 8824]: 0.68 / 3.77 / 3.65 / 3.67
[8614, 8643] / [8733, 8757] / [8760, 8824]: 0.35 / 3.87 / 3.66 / 3.72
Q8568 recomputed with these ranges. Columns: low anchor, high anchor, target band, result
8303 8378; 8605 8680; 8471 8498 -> -0.6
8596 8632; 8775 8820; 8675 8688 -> 0.4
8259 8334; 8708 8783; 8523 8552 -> -1.8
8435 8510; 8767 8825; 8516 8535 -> -0.3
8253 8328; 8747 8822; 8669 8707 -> 0.4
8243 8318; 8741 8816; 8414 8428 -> -0.8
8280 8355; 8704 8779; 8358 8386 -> -1.0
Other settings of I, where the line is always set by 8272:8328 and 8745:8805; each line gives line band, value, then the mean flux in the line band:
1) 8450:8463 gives -0.85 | 4.01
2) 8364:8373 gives -0.37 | 3.95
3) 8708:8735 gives -0.17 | 3.67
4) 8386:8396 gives -0.52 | 3.98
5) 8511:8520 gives -0.78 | 4.06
